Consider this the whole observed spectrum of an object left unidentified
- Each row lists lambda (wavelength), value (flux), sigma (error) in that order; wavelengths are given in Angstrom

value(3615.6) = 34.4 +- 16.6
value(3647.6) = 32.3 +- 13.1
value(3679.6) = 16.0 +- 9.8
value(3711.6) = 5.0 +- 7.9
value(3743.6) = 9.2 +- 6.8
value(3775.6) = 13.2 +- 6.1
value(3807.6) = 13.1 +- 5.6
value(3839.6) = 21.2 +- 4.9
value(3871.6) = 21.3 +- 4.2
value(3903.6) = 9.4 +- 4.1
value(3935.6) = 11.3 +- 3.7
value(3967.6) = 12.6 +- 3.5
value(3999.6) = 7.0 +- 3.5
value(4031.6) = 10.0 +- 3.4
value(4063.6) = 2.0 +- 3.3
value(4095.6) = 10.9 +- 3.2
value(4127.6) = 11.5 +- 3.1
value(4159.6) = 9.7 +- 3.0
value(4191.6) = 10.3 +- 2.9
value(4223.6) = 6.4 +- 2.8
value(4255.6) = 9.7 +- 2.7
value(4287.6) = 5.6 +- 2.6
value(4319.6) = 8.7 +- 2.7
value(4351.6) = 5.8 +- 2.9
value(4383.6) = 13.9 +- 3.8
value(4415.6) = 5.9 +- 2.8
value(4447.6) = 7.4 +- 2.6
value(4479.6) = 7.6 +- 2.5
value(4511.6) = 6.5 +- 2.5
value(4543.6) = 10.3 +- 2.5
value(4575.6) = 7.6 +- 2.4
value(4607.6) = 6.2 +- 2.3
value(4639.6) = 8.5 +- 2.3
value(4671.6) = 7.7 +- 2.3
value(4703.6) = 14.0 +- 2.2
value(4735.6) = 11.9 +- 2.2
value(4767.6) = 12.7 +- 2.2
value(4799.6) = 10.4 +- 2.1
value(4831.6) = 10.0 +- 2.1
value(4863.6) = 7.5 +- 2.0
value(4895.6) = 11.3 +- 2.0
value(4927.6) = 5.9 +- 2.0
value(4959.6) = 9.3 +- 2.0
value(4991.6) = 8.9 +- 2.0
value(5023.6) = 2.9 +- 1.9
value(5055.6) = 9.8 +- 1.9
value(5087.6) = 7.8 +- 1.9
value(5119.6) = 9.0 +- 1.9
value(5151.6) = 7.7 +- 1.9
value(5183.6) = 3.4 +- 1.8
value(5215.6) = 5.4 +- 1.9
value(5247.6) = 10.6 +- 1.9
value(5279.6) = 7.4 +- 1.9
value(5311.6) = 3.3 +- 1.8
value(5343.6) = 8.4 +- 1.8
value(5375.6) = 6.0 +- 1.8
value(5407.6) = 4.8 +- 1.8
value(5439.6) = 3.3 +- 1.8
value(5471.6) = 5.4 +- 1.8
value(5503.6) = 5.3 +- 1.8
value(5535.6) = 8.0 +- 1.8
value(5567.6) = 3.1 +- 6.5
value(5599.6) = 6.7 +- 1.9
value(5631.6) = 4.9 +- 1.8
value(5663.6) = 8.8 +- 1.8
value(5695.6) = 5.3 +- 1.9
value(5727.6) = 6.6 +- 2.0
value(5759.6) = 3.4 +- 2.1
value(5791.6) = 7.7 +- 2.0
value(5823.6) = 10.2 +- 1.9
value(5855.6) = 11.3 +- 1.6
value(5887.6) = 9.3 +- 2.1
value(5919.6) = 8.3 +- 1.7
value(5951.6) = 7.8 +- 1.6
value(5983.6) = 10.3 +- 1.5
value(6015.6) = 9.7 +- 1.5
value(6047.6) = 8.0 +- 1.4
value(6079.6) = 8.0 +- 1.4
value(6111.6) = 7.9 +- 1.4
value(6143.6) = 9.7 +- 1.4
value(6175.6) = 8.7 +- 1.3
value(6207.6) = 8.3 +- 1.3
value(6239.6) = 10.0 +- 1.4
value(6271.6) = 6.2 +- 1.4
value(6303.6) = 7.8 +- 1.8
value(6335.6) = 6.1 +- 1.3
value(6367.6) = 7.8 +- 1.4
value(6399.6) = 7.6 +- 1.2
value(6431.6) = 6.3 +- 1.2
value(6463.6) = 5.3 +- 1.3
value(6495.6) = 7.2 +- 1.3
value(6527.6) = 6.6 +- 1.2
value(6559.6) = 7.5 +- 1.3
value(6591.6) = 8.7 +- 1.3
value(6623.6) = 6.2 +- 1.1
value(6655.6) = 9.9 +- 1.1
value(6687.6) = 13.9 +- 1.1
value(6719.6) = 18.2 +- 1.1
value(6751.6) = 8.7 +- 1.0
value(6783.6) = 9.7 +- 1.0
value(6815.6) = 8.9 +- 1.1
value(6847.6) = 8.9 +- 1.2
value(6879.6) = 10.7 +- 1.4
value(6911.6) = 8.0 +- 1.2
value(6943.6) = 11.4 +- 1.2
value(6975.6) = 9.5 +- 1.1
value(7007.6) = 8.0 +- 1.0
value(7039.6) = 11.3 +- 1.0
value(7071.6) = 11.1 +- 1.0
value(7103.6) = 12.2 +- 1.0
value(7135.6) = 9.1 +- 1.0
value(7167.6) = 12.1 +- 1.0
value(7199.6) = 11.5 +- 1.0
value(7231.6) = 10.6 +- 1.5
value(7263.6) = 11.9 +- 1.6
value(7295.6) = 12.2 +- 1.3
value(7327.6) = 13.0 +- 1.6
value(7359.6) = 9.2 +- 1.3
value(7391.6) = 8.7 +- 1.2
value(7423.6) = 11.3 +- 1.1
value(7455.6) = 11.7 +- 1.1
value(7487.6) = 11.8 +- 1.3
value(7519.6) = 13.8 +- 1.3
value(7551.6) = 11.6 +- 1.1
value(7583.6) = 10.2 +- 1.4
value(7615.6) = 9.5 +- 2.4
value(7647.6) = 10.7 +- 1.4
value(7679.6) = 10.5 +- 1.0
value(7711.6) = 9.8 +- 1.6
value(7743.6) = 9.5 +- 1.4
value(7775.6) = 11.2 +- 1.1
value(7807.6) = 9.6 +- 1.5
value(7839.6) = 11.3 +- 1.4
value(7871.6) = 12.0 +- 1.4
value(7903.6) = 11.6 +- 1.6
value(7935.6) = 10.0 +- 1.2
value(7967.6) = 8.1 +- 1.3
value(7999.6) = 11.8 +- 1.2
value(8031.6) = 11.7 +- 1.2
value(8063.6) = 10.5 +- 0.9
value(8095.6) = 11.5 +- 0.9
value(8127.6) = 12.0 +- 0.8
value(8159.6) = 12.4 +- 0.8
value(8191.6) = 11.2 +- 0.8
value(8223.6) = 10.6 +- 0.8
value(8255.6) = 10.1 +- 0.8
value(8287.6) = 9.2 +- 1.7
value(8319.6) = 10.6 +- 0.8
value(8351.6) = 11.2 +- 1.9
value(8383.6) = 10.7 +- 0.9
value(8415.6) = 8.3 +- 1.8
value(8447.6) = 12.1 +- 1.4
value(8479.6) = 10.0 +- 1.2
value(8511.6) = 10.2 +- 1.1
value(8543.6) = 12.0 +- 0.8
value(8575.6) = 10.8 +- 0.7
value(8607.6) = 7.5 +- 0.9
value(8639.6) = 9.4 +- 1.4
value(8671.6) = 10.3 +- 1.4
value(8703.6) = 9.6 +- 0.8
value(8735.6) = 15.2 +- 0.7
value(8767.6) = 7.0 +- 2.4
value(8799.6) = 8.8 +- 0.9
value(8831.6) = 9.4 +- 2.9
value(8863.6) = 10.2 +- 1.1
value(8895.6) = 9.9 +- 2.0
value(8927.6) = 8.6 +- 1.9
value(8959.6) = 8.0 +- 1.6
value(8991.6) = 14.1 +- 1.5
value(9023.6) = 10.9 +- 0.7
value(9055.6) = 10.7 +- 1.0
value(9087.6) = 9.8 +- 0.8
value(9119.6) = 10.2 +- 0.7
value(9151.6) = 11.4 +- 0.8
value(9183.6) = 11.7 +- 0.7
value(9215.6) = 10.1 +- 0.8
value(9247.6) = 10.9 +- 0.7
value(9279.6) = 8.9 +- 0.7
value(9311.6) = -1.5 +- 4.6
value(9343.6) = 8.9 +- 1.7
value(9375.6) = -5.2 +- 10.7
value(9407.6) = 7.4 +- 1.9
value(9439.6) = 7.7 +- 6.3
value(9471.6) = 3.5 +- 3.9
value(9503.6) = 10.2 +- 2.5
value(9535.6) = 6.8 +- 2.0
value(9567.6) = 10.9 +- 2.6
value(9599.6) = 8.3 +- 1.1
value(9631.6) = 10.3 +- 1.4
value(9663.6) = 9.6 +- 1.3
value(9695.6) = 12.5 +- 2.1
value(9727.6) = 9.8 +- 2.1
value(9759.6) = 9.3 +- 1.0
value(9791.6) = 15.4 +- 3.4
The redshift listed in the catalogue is 0.798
